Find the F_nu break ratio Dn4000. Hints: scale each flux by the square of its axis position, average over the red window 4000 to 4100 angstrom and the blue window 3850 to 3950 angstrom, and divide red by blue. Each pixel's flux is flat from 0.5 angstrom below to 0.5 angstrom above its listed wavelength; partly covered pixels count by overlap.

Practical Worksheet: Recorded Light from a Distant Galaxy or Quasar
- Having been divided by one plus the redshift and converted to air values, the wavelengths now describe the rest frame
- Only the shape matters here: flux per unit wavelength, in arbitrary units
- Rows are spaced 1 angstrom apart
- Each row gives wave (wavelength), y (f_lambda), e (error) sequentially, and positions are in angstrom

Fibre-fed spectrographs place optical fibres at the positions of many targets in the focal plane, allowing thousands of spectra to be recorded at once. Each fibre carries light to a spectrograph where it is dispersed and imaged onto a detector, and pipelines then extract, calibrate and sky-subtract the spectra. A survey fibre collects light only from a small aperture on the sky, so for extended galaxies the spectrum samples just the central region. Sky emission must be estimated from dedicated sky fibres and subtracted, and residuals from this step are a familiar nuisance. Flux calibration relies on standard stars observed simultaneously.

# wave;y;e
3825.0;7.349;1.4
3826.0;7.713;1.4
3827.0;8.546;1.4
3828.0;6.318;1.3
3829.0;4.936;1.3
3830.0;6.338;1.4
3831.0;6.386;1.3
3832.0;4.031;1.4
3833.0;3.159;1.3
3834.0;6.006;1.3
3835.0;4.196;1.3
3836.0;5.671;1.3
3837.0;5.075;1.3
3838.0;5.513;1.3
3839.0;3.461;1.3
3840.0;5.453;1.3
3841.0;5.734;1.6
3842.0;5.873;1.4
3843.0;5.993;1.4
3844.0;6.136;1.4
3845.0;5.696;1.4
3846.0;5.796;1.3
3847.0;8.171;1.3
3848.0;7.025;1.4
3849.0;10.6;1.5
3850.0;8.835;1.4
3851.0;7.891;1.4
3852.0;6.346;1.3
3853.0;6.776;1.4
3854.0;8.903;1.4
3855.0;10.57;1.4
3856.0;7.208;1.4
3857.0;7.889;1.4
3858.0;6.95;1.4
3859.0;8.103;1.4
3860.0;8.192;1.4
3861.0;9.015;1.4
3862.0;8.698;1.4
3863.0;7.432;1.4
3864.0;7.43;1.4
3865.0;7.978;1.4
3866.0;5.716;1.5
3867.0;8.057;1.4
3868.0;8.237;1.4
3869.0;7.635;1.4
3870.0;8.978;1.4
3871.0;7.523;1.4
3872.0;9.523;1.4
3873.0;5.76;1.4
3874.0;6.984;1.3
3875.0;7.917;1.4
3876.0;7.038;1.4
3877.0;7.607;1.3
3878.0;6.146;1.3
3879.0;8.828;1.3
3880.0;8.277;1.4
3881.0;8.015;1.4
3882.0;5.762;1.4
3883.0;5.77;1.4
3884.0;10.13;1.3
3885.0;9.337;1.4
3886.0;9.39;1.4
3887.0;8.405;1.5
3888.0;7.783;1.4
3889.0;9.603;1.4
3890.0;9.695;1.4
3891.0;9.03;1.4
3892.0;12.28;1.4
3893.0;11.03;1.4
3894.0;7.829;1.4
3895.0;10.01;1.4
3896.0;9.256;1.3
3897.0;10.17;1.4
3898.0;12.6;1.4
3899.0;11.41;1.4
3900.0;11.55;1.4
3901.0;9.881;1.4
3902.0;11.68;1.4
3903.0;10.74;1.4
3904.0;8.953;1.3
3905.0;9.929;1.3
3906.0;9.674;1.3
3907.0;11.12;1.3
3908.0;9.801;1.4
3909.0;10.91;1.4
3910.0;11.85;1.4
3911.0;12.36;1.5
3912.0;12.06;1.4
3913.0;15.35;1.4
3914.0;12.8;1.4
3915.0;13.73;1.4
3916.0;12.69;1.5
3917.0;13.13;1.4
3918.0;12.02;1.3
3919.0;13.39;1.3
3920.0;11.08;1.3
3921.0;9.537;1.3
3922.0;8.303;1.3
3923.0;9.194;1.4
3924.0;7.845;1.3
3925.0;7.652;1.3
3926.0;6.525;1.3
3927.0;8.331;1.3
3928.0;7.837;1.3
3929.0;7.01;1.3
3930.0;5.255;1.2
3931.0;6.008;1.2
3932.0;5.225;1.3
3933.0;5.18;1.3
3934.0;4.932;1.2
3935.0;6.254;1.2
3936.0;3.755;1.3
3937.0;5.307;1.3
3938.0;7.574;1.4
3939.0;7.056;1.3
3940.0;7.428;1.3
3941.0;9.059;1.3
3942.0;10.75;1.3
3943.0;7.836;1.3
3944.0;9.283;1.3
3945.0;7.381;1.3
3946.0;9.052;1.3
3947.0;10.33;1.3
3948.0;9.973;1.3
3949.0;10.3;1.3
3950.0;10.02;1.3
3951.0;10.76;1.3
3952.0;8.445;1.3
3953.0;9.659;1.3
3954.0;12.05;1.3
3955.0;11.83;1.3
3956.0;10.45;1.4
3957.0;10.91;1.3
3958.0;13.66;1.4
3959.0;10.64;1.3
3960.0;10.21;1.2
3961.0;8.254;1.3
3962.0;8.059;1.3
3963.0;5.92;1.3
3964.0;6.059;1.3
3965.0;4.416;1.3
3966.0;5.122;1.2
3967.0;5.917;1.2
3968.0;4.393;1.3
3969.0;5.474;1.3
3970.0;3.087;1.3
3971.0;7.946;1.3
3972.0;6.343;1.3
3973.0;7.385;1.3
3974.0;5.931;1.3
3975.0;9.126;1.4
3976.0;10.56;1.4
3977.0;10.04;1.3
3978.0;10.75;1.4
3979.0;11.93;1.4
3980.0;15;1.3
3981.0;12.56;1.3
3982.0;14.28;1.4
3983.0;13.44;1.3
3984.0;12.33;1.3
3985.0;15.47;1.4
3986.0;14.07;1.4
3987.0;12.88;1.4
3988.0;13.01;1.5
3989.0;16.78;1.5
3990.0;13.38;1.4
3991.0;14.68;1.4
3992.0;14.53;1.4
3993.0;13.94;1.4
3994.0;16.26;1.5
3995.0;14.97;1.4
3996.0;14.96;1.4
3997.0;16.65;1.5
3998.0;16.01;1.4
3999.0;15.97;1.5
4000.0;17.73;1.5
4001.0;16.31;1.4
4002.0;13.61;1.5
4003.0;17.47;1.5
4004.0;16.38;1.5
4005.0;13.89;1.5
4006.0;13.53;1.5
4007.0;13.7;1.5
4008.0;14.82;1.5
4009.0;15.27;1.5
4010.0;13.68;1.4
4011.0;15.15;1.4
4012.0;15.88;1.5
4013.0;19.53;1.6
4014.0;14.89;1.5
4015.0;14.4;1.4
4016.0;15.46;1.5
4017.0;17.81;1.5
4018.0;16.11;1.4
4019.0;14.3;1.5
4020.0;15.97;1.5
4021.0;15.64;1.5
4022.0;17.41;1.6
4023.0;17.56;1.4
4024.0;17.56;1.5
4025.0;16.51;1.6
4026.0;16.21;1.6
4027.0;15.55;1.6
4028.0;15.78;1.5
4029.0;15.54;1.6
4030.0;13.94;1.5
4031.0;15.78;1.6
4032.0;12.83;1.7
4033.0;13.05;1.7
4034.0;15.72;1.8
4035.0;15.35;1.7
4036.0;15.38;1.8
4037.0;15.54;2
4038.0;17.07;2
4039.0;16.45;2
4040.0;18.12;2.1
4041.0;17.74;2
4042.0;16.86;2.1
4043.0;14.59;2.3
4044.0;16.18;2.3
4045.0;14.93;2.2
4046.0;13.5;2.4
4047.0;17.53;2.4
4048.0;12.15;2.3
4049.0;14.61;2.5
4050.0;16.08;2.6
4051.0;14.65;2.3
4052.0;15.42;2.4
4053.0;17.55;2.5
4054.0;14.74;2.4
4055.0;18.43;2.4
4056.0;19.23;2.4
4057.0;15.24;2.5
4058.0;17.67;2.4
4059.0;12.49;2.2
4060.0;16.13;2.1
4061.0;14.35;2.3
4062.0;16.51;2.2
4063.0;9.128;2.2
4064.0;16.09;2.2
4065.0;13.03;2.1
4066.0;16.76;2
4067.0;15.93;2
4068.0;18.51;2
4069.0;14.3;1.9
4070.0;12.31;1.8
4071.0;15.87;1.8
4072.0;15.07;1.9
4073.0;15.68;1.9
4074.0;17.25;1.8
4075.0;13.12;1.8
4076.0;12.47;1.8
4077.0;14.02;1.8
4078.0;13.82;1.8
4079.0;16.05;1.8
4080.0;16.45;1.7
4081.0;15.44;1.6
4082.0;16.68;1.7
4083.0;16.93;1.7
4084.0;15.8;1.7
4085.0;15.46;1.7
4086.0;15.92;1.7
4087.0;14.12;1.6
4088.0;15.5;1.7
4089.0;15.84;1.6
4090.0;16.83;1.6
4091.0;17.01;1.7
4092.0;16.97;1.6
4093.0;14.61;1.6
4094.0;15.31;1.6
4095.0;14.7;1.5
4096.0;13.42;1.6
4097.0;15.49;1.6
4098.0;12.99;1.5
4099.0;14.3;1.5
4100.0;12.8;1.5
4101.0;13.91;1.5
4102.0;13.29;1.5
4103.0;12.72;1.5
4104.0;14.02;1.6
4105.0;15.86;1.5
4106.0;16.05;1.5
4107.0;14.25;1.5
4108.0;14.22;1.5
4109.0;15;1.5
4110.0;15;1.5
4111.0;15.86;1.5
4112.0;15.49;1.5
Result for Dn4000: 1.9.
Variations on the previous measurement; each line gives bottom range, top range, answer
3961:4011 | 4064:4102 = 1.33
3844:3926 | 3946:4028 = 1.45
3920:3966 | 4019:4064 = 1.99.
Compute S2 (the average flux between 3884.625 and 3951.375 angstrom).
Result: 9.45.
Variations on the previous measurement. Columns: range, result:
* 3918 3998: 9.66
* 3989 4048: 15.6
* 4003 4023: 15.6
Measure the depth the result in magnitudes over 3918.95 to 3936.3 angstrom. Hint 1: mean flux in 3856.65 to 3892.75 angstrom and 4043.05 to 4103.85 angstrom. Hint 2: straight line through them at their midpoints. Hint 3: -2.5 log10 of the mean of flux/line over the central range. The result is 0.335 mag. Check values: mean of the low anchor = 8.11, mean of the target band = 7.29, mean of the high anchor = 15.1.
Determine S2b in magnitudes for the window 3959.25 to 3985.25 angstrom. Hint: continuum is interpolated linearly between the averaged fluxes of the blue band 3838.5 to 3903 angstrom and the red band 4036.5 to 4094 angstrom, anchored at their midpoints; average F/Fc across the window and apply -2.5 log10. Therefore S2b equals 0.35 mag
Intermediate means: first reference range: 8.19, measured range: 8.8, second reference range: 15.6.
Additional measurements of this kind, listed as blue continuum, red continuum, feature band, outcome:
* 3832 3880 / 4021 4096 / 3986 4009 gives -0.16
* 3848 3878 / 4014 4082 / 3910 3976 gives 0.26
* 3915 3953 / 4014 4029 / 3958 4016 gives 0.09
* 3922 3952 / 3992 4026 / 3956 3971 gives 0.37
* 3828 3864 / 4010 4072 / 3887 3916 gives -0.17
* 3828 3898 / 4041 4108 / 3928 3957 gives 0.27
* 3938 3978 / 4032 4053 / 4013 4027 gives -0.19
